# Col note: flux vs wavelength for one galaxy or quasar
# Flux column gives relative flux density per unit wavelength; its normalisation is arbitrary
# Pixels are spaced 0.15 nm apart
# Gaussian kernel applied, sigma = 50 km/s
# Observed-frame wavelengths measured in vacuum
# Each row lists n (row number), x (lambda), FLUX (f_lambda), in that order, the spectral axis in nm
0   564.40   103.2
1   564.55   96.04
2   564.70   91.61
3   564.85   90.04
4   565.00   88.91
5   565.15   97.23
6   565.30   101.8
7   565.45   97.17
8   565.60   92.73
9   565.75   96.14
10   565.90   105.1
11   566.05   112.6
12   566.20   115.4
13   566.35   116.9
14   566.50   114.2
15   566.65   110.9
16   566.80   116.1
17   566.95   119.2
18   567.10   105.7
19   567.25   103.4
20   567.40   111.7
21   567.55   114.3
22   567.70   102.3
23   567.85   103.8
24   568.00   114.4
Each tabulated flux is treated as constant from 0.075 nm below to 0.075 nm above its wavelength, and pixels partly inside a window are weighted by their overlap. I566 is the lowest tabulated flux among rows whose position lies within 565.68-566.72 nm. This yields 96.14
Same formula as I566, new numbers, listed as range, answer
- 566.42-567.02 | 110.9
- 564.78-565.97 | 88.91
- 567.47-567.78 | 102.3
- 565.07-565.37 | 97.23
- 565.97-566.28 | 112.6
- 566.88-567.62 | 103.4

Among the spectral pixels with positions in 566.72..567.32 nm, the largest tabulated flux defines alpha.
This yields 119.2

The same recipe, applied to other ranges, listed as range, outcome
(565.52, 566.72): 116.9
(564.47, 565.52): 101.8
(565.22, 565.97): 105.1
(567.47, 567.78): 114.3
